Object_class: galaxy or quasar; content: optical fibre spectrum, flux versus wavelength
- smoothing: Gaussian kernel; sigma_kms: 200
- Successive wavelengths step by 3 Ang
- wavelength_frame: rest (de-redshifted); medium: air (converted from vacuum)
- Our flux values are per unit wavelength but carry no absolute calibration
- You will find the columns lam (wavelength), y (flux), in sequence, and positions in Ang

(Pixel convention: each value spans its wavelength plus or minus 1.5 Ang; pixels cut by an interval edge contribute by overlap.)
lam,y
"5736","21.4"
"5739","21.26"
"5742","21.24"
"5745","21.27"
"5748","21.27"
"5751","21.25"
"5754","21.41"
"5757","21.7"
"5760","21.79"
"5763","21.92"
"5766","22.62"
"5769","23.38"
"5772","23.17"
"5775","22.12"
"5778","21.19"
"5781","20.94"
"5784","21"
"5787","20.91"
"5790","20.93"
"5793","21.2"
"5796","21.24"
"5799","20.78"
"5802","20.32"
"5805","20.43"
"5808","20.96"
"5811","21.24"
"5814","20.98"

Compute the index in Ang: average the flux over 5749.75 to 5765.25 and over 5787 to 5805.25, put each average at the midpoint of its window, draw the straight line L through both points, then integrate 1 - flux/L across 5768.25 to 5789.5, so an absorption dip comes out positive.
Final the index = -0.5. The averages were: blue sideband 21.7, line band 21.7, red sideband 20.9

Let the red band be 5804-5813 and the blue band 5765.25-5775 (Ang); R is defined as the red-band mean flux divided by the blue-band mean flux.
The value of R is 0.9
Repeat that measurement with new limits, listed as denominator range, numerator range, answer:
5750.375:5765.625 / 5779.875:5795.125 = 0.97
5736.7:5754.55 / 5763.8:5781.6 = 1.05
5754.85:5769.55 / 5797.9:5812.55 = 0.94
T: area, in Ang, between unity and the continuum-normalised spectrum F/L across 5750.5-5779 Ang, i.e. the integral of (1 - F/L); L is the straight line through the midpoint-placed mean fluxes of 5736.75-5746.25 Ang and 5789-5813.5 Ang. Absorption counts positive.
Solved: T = -1.3 Ang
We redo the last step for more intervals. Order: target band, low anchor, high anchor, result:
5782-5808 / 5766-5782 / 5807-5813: 0.86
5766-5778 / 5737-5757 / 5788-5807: -0.89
